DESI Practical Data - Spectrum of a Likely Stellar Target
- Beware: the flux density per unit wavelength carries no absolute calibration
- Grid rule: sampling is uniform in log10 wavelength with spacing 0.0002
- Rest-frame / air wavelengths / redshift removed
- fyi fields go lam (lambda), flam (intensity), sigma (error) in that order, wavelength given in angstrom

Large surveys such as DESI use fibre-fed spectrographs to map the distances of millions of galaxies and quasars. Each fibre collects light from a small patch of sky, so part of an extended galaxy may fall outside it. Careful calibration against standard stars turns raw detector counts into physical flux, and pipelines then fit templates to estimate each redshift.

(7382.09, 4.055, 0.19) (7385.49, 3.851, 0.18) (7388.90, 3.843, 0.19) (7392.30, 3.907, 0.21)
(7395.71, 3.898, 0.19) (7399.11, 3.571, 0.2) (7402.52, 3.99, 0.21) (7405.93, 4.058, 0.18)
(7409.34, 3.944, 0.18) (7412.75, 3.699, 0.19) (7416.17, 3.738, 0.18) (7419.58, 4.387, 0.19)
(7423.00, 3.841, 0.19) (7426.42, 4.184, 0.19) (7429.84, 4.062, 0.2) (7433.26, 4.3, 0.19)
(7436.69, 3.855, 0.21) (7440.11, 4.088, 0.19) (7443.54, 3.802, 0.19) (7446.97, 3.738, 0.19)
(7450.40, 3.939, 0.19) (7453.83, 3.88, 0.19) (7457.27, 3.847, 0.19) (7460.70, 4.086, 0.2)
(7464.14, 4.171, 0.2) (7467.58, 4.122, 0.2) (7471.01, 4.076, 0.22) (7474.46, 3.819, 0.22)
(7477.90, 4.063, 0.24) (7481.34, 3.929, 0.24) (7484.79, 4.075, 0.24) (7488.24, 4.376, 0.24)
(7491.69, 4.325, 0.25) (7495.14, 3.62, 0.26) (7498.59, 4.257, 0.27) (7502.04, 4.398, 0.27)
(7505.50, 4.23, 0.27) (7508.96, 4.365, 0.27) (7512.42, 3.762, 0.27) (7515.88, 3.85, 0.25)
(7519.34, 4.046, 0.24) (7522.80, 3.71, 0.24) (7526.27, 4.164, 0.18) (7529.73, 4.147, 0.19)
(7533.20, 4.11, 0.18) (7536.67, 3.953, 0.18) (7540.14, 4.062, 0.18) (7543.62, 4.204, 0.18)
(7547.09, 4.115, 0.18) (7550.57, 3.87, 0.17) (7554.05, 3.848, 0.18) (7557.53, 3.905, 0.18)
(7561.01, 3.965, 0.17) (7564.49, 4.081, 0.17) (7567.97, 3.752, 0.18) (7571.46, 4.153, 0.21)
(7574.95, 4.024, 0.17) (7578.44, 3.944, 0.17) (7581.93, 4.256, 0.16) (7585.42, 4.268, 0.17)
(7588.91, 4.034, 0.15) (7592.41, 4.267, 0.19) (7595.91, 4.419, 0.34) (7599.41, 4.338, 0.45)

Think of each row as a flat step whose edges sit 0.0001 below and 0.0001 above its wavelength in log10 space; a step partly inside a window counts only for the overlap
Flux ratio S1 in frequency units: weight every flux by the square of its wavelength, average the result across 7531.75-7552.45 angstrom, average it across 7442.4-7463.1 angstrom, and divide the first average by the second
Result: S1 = 1.1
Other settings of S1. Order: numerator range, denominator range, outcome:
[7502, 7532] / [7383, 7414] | 1.08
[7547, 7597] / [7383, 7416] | 1.10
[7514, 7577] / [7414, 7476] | 1.03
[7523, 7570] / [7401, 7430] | 1.04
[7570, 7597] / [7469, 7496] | 1.06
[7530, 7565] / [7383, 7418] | 1.08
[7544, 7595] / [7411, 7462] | 1.06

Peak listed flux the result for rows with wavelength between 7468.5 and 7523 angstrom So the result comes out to 4.398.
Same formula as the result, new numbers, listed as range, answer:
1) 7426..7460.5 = 4.3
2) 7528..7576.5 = 4.204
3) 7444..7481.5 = 4.171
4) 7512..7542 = 4.164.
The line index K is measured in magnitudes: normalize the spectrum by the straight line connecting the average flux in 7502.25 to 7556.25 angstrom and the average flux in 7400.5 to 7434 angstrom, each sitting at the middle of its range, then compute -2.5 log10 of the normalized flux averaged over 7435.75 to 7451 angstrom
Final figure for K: 0.04 mag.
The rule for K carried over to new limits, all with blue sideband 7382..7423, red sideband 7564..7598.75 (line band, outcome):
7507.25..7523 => 0.02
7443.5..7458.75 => 0.03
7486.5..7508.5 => -0.05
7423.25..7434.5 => -0.05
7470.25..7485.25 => 0.01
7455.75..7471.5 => -0.02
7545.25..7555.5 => 0.04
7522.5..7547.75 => 0.00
